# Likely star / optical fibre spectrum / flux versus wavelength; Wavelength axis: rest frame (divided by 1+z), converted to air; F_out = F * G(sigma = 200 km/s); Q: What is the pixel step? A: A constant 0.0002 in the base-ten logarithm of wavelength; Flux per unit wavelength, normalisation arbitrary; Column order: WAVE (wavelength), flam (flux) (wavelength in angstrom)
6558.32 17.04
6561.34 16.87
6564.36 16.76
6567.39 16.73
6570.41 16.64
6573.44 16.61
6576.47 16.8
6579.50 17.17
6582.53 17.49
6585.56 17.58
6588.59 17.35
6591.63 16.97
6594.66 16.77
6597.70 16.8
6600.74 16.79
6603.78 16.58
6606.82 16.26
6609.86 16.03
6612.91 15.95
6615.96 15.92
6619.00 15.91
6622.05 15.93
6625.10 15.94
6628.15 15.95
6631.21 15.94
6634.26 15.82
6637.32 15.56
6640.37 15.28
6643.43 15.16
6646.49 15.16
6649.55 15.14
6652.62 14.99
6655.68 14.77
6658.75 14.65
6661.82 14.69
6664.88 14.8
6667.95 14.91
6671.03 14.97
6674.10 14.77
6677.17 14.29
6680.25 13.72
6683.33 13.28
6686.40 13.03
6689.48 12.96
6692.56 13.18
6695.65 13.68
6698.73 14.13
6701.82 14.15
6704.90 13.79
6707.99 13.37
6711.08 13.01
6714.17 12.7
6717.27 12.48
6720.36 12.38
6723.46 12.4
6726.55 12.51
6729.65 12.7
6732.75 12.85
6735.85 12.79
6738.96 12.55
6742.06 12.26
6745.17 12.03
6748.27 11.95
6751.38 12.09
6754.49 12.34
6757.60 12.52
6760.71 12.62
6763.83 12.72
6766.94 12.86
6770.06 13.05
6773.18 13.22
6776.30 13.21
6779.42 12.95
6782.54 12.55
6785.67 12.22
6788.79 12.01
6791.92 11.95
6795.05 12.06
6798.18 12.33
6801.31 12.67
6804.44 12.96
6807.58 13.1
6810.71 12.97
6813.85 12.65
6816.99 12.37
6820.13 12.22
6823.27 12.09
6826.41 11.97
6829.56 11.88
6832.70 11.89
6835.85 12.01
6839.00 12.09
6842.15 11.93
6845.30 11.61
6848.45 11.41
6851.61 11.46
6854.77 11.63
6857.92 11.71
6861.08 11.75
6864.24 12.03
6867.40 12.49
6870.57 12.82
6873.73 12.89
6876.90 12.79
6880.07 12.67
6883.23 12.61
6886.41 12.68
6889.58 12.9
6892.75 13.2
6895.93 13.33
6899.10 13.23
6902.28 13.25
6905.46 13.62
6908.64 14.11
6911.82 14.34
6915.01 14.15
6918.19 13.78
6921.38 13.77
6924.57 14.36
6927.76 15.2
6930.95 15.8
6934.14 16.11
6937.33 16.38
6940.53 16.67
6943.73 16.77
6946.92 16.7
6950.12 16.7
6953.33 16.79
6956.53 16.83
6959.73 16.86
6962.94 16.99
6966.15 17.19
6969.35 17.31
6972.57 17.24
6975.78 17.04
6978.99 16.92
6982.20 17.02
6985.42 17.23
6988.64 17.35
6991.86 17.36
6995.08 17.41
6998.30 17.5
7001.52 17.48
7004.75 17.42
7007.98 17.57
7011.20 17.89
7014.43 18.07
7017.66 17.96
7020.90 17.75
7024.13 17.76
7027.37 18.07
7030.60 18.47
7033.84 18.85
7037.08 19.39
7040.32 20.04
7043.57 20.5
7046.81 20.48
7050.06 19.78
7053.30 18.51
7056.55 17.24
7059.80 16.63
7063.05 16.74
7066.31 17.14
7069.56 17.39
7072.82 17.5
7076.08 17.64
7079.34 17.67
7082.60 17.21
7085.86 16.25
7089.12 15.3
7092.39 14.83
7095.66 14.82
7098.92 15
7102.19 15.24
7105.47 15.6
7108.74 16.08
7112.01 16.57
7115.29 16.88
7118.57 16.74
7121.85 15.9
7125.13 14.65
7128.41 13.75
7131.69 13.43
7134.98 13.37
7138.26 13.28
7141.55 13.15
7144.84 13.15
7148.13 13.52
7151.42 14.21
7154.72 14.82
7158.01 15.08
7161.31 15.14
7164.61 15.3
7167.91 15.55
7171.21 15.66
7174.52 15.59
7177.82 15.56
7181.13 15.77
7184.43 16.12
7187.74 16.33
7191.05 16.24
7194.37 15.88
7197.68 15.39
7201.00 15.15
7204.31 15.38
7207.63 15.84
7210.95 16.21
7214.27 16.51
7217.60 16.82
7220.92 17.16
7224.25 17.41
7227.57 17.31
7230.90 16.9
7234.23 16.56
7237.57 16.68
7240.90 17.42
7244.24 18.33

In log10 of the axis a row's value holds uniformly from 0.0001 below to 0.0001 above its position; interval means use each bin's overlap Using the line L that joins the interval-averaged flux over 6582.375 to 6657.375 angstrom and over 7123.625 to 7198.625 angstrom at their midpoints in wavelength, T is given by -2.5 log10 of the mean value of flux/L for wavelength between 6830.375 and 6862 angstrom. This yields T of 0.30 mag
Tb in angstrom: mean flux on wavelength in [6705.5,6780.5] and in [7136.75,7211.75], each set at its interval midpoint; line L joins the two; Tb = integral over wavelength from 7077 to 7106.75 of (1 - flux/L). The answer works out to -2.3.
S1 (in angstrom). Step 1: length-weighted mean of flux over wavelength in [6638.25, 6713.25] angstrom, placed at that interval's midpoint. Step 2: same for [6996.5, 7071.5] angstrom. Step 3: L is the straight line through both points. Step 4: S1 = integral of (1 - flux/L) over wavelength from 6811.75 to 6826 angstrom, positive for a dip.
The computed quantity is 3.1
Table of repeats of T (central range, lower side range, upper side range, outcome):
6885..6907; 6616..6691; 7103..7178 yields 0.13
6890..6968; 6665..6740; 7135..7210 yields -0.08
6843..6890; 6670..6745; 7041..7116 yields 0.21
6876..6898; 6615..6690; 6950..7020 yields 0.27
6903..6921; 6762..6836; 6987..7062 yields 0.11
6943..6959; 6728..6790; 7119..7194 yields -0.22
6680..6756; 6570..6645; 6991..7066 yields 0.29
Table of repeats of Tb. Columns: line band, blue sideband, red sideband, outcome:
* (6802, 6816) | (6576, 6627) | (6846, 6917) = 0.89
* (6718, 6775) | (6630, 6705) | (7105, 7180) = 7.95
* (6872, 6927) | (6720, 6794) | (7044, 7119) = 3.93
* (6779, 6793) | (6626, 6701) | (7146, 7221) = 2.40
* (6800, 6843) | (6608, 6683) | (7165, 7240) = 8.81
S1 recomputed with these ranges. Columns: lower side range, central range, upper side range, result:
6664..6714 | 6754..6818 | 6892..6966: 7.8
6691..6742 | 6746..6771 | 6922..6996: 2.1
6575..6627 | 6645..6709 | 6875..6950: 7.3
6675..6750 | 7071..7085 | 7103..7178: -2.7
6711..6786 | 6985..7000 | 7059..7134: -2.4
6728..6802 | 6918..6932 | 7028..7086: 0.9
